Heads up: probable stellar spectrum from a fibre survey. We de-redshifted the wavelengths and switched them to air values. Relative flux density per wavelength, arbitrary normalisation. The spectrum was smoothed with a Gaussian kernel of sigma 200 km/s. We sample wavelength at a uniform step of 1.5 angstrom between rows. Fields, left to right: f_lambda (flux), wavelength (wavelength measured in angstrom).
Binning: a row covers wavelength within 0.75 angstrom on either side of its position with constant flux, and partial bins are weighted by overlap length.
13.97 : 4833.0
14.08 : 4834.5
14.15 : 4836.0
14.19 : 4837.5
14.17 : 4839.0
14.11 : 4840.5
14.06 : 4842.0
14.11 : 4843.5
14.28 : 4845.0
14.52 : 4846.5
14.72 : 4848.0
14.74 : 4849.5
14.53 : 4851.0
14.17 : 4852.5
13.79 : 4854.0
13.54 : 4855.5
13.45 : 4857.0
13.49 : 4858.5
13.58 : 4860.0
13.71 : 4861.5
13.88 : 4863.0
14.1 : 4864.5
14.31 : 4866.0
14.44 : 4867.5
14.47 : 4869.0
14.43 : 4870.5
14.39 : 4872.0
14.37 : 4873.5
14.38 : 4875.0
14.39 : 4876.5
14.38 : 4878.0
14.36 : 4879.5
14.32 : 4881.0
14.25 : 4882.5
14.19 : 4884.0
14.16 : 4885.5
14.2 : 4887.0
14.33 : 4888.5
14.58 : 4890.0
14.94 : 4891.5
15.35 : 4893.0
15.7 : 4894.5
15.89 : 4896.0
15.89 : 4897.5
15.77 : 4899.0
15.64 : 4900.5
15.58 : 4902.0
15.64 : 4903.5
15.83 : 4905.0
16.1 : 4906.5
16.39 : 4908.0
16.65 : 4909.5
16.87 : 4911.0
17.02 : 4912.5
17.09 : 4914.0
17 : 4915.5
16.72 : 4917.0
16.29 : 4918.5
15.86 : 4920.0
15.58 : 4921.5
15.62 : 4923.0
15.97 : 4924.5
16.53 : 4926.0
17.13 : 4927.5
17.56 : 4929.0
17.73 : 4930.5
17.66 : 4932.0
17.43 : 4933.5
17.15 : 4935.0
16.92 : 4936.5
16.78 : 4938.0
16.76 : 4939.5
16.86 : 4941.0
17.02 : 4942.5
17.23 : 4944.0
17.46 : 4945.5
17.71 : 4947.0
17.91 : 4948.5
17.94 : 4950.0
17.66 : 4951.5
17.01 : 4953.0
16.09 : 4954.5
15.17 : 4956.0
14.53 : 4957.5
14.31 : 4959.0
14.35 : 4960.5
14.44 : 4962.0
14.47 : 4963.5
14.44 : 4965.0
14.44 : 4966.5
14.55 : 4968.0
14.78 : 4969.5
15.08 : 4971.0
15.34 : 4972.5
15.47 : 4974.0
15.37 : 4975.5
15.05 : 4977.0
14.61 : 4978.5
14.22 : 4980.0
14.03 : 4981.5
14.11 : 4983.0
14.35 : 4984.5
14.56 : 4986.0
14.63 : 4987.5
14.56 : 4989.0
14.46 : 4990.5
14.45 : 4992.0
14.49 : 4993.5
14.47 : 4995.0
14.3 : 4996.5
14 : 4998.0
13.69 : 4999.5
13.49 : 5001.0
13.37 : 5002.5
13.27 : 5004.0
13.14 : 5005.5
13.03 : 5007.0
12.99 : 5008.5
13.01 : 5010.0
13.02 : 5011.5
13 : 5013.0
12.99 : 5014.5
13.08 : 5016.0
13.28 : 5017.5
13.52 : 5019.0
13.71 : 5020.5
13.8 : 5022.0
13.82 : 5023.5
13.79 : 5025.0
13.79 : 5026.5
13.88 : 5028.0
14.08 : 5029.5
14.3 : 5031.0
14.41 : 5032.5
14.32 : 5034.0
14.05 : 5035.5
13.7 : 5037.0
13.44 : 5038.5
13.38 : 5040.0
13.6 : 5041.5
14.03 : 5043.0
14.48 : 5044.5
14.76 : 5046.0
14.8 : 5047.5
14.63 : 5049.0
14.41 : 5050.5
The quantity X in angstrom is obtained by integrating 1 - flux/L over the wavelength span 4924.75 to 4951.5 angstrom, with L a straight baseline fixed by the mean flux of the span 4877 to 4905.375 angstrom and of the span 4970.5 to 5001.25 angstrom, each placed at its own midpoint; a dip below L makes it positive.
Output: -4.6 angstrom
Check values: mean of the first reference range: 15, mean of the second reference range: 14.5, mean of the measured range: 17.3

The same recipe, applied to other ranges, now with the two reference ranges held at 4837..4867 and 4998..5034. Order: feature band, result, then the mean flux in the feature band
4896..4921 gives -4.3 angstrom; 16.3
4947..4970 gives -3.1 angstrom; 15.6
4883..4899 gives -1.2 angstrom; 15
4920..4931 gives -2.1 angstrom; 16.5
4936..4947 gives -2.6 angstrom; 17.1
